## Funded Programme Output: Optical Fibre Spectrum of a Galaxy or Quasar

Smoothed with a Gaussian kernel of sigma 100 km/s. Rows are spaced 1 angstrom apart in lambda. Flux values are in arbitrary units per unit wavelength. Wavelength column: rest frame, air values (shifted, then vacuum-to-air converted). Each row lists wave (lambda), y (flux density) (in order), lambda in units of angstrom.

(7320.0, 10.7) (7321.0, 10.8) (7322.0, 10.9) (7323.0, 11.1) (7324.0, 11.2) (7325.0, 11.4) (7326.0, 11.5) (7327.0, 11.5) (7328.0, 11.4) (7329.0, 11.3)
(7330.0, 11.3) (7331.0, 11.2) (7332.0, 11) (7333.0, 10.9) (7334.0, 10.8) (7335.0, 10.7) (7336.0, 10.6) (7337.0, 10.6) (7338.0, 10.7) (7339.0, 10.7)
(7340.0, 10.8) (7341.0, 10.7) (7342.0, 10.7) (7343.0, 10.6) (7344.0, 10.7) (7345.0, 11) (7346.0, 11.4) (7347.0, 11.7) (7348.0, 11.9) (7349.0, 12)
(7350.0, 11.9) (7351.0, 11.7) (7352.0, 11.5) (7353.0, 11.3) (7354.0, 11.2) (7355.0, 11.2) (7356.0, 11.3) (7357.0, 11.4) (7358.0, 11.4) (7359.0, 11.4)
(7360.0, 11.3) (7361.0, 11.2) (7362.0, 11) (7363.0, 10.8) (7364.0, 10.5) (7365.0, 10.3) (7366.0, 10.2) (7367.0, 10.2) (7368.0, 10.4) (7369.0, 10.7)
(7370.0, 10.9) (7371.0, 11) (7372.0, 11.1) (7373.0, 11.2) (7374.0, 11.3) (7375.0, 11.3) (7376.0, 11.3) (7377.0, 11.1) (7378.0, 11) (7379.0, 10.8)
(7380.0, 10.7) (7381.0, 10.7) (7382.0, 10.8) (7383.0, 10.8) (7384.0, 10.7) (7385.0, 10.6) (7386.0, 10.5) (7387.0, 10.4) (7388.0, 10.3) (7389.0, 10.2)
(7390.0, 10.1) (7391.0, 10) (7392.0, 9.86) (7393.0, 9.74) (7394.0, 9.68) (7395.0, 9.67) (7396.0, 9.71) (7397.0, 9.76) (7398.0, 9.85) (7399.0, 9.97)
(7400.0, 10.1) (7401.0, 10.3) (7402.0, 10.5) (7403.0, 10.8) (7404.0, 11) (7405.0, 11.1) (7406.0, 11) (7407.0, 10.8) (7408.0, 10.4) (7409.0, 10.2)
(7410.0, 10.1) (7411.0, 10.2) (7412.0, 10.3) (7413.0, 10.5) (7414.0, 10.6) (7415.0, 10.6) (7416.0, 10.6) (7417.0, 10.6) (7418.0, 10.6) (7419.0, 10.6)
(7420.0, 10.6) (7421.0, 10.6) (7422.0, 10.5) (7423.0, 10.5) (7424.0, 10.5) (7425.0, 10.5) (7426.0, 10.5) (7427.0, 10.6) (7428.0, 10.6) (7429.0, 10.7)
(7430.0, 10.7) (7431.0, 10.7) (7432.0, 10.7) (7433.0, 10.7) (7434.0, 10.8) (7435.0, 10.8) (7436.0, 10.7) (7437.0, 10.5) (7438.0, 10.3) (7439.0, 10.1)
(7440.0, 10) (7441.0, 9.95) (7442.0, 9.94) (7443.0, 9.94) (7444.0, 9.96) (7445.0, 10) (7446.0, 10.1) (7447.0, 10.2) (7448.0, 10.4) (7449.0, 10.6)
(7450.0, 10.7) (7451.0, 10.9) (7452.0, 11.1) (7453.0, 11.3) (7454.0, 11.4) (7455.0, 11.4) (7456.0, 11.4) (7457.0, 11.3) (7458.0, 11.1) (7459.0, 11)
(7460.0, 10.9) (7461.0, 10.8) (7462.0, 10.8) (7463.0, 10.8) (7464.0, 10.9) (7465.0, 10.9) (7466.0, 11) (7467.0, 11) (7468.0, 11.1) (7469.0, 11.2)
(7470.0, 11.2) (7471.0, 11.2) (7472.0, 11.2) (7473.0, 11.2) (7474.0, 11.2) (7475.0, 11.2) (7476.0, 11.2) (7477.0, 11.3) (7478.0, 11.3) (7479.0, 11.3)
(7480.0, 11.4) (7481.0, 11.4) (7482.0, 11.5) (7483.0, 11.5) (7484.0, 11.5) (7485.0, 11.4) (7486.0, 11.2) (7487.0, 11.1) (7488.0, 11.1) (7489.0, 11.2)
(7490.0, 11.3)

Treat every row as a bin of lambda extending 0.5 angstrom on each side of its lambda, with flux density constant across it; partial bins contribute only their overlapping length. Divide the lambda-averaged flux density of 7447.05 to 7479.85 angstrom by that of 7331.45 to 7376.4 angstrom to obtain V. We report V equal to 1.00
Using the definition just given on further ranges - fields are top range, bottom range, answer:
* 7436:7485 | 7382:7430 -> 1.05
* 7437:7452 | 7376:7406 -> 0.99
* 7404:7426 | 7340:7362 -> 0.93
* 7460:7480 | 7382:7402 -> 1.09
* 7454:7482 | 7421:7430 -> 1.06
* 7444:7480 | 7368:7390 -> 1.02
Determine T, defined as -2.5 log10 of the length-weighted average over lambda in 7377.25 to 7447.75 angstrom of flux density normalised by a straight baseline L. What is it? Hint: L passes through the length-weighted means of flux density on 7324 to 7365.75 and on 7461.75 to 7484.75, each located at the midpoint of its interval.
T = 0.08 mag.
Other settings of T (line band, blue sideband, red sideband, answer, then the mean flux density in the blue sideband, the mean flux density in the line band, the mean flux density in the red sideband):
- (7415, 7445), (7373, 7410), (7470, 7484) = 0.04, 10.5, 10.5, 11.3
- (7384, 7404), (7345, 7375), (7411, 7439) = 0.07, 11.2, 10.1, 10.6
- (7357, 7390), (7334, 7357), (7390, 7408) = -0.02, 11.1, 10.8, 10.2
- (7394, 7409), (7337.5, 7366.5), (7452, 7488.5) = 0.08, 11.1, 10.3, 11.2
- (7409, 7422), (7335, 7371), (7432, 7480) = 0.04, 11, 10.5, 10.8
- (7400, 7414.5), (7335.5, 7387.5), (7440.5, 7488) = 0.04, 11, 10.5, 11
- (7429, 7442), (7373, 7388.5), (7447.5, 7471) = 0.05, 10.8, 10.5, 11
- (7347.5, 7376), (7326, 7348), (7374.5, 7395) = -0.04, 11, 11.1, 10.5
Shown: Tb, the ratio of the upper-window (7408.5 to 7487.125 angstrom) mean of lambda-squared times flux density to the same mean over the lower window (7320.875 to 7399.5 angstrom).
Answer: 1.02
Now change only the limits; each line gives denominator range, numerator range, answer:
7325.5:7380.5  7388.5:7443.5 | 0.95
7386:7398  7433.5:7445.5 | 1.04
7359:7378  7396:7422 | 0.97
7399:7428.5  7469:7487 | 1.09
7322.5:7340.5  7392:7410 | 0.95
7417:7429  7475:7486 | 1.09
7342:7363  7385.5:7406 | 0.91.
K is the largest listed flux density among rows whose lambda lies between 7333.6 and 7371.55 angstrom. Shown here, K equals 12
